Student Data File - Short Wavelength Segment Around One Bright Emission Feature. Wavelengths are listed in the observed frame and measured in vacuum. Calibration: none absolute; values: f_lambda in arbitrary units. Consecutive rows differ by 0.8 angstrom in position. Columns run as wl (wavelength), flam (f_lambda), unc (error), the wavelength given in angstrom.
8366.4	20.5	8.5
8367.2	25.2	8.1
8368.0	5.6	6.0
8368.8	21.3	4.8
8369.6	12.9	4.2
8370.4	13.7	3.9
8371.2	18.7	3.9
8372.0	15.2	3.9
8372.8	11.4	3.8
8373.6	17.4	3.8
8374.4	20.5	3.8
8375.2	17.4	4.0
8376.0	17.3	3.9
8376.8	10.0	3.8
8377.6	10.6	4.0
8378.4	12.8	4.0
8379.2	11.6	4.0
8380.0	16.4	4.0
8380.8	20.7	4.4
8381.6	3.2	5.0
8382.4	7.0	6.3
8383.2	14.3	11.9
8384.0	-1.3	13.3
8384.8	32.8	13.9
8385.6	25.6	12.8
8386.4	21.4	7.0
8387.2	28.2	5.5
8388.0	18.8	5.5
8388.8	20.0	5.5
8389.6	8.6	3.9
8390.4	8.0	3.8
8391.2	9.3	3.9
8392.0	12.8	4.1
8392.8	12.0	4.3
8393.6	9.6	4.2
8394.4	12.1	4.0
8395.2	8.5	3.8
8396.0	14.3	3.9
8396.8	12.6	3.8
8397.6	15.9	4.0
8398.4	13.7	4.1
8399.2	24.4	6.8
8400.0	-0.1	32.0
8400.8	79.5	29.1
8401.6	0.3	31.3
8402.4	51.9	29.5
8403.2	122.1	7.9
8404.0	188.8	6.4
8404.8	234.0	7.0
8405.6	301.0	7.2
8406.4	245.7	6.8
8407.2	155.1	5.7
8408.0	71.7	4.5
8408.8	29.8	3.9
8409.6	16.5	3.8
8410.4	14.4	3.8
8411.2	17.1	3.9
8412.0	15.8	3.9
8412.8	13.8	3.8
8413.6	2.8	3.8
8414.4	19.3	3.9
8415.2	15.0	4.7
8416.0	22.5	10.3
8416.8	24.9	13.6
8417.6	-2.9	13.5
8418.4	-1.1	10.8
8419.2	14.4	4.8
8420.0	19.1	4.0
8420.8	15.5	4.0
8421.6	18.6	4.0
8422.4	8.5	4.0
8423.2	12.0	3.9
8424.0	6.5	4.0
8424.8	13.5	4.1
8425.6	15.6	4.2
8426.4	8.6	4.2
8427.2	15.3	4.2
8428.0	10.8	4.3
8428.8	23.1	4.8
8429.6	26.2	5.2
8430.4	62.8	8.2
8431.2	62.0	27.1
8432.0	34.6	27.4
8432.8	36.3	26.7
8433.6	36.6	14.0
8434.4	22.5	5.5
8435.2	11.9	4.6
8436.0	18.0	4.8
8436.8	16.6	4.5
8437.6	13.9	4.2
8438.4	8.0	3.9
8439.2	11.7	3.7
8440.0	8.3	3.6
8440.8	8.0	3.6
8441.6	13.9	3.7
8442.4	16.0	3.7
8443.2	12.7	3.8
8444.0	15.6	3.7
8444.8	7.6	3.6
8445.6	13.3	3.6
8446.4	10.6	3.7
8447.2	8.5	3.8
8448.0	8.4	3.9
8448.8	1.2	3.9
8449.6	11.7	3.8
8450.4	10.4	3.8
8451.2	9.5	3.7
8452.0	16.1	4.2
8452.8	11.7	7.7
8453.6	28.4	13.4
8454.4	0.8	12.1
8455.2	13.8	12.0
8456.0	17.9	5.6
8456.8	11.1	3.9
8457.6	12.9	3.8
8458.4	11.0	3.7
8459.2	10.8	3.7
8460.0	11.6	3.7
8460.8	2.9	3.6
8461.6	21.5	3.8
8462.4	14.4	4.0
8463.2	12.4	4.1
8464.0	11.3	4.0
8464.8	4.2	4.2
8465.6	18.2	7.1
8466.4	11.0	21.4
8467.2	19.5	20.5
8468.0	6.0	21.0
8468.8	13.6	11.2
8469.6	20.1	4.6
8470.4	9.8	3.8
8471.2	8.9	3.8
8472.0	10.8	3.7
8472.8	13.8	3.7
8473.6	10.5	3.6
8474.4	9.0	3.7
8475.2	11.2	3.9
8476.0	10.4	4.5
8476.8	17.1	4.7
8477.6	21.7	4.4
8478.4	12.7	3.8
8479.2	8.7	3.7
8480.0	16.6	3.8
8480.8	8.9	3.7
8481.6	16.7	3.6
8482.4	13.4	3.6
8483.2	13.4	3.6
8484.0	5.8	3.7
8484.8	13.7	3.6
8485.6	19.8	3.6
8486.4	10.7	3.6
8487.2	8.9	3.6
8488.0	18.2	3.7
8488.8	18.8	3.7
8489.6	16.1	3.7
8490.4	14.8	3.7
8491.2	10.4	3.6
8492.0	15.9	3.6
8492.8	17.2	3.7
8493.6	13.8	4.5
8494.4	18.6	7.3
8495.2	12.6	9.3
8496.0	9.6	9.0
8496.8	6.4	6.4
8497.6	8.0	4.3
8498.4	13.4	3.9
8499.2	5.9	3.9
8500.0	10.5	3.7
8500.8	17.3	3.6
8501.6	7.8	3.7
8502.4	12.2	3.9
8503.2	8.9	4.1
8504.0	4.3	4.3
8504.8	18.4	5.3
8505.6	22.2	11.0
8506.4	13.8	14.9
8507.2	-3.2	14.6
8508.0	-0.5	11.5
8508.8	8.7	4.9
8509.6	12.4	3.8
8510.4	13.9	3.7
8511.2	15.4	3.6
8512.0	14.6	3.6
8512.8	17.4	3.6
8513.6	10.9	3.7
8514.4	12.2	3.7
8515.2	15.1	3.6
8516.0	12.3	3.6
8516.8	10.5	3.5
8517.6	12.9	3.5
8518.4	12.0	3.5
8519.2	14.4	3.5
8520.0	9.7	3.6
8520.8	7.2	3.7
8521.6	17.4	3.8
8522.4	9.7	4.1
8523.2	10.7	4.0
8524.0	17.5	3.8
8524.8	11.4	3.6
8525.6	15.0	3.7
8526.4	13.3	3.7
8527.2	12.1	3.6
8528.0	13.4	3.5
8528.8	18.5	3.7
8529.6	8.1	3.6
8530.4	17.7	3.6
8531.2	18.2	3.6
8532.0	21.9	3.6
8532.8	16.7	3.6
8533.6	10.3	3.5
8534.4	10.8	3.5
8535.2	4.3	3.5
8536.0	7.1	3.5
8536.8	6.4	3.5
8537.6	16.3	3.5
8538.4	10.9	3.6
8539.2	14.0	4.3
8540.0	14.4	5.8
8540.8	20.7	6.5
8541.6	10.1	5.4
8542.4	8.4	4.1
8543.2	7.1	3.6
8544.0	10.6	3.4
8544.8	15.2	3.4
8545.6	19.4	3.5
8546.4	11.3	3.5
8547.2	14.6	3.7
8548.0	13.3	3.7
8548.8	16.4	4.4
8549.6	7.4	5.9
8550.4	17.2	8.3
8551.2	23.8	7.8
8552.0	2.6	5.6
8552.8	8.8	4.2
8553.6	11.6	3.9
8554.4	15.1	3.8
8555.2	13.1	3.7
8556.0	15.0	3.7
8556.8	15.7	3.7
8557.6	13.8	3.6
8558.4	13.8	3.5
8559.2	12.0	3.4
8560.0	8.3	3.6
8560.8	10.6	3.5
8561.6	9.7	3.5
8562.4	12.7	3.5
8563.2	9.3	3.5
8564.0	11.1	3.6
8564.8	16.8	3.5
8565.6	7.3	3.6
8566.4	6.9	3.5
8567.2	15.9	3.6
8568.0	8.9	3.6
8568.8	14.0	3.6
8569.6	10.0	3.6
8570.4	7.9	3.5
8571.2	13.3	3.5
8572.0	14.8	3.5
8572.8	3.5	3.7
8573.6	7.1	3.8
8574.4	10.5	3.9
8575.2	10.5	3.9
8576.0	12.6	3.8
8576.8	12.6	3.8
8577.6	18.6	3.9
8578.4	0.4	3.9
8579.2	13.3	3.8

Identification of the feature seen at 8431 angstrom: [N II]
